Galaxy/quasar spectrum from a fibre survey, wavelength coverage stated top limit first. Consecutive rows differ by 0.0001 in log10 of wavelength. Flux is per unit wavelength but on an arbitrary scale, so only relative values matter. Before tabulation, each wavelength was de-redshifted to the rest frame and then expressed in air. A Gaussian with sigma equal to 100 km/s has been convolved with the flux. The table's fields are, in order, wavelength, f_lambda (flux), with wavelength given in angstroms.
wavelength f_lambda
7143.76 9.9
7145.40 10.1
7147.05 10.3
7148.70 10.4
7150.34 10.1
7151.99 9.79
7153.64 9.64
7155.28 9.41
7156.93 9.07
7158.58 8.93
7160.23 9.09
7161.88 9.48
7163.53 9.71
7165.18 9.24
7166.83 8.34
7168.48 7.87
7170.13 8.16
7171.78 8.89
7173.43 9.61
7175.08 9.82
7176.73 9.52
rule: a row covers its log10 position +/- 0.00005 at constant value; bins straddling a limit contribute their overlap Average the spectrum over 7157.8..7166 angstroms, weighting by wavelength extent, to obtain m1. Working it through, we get 9.29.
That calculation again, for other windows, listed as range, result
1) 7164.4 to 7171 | 8.4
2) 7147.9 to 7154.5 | 9.99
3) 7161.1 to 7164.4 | 9.59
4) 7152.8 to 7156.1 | 9.54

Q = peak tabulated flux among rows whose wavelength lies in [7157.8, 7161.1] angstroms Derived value 9.09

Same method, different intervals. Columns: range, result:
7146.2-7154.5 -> 10.4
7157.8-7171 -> 9.71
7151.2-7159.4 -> 9.79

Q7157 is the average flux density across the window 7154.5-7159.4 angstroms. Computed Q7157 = 9.13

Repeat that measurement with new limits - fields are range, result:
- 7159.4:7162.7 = 9.28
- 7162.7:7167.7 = 9.08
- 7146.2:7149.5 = 10.3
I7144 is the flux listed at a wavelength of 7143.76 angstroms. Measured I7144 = 9.9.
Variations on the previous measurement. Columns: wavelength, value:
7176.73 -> 9.52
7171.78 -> 8.89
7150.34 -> 10.1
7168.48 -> 7.87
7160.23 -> 9.09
